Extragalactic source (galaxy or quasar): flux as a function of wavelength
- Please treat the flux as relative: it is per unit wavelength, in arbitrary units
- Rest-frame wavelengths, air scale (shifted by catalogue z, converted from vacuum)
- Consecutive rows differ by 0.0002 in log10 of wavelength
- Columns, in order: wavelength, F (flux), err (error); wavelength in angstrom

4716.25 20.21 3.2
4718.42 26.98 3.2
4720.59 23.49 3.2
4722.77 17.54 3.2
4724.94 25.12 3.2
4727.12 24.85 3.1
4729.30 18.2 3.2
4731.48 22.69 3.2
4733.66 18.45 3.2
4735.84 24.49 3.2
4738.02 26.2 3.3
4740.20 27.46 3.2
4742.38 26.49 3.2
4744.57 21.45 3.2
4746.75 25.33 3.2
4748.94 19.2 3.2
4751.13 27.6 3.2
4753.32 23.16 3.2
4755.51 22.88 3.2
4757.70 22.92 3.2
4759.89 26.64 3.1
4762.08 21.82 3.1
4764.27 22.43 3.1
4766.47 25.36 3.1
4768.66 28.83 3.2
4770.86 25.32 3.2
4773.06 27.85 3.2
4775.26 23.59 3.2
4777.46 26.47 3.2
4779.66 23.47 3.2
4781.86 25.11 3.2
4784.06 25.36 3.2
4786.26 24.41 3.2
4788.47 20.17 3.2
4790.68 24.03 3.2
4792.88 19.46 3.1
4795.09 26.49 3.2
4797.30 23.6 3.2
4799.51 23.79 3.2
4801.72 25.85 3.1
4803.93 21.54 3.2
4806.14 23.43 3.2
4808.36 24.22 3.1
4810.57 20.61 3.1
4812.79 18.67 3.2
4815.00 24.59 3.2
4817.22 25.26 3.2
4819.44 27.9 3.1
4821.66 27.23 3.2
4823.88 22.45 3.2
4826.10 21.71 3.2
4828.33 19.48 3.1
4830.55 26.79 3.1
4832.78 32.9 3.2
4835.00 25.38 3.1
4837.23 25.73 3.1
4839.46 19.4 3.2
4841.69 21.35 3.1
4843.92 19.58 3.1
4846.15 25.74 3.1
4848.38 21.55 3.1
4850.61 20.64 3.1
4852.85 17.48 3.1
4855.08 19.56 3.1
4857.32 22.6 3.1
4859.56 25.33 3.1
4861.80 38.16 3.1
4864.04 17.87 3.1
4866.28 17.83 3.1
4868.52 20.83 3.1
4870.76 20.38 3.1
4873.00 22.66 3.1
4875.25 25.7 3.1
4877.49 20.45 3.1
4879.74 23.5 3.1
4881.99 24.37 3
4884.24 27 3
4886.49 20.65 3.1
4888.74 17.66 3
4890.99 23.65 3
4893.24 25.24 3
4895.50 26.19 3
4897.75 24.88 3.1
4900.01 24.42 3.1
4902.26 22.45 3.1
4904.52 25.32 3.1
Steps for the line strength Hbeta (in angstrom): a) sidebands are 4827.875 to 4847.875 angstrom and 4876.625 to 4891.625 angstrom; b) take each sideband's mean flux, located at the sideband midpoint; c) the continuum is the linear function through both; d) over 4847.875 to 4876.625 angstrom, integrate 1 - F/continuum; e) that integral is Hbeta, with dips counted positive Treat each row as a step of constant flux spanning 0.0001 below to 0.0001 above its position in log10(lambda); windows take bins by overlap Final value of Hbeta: 1.1 angstrom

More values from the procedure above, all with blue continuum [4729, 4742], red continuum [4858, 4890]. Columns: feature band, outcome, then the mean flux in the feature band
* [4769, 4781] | -1.2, 25.5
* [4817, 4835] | -1.8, 25.5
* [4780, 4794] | 0.1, 23.1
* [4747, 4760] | -0.1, 23.6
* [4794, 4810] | -0.5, 24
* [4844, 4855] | 1.0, 21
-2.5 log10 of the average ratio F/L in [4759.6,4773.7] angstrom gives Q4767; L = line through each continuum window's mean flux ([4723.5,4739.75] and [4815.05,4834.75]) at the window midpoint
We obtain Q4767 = -0.064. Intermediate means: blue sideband 22.9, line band 25.3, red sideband 25.4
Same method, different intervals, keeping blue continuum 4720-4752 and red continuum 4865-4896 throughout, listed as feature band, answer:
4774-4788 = -0.07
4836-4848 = 0.02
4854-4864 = -0.13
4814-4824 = -0.13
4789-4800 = -0.02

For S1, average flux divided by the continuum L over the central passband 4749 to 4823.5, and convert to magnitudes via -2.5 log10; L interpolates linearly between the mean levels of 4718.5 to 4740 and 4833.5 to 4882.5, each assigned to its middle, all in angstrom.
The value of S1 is -0.07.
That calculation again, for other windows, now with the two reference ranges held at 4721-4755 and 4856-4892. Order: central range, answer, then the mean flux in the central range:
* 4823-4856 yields 0.02 mag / 22.7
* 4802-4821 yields -0.02 mag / 23.5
